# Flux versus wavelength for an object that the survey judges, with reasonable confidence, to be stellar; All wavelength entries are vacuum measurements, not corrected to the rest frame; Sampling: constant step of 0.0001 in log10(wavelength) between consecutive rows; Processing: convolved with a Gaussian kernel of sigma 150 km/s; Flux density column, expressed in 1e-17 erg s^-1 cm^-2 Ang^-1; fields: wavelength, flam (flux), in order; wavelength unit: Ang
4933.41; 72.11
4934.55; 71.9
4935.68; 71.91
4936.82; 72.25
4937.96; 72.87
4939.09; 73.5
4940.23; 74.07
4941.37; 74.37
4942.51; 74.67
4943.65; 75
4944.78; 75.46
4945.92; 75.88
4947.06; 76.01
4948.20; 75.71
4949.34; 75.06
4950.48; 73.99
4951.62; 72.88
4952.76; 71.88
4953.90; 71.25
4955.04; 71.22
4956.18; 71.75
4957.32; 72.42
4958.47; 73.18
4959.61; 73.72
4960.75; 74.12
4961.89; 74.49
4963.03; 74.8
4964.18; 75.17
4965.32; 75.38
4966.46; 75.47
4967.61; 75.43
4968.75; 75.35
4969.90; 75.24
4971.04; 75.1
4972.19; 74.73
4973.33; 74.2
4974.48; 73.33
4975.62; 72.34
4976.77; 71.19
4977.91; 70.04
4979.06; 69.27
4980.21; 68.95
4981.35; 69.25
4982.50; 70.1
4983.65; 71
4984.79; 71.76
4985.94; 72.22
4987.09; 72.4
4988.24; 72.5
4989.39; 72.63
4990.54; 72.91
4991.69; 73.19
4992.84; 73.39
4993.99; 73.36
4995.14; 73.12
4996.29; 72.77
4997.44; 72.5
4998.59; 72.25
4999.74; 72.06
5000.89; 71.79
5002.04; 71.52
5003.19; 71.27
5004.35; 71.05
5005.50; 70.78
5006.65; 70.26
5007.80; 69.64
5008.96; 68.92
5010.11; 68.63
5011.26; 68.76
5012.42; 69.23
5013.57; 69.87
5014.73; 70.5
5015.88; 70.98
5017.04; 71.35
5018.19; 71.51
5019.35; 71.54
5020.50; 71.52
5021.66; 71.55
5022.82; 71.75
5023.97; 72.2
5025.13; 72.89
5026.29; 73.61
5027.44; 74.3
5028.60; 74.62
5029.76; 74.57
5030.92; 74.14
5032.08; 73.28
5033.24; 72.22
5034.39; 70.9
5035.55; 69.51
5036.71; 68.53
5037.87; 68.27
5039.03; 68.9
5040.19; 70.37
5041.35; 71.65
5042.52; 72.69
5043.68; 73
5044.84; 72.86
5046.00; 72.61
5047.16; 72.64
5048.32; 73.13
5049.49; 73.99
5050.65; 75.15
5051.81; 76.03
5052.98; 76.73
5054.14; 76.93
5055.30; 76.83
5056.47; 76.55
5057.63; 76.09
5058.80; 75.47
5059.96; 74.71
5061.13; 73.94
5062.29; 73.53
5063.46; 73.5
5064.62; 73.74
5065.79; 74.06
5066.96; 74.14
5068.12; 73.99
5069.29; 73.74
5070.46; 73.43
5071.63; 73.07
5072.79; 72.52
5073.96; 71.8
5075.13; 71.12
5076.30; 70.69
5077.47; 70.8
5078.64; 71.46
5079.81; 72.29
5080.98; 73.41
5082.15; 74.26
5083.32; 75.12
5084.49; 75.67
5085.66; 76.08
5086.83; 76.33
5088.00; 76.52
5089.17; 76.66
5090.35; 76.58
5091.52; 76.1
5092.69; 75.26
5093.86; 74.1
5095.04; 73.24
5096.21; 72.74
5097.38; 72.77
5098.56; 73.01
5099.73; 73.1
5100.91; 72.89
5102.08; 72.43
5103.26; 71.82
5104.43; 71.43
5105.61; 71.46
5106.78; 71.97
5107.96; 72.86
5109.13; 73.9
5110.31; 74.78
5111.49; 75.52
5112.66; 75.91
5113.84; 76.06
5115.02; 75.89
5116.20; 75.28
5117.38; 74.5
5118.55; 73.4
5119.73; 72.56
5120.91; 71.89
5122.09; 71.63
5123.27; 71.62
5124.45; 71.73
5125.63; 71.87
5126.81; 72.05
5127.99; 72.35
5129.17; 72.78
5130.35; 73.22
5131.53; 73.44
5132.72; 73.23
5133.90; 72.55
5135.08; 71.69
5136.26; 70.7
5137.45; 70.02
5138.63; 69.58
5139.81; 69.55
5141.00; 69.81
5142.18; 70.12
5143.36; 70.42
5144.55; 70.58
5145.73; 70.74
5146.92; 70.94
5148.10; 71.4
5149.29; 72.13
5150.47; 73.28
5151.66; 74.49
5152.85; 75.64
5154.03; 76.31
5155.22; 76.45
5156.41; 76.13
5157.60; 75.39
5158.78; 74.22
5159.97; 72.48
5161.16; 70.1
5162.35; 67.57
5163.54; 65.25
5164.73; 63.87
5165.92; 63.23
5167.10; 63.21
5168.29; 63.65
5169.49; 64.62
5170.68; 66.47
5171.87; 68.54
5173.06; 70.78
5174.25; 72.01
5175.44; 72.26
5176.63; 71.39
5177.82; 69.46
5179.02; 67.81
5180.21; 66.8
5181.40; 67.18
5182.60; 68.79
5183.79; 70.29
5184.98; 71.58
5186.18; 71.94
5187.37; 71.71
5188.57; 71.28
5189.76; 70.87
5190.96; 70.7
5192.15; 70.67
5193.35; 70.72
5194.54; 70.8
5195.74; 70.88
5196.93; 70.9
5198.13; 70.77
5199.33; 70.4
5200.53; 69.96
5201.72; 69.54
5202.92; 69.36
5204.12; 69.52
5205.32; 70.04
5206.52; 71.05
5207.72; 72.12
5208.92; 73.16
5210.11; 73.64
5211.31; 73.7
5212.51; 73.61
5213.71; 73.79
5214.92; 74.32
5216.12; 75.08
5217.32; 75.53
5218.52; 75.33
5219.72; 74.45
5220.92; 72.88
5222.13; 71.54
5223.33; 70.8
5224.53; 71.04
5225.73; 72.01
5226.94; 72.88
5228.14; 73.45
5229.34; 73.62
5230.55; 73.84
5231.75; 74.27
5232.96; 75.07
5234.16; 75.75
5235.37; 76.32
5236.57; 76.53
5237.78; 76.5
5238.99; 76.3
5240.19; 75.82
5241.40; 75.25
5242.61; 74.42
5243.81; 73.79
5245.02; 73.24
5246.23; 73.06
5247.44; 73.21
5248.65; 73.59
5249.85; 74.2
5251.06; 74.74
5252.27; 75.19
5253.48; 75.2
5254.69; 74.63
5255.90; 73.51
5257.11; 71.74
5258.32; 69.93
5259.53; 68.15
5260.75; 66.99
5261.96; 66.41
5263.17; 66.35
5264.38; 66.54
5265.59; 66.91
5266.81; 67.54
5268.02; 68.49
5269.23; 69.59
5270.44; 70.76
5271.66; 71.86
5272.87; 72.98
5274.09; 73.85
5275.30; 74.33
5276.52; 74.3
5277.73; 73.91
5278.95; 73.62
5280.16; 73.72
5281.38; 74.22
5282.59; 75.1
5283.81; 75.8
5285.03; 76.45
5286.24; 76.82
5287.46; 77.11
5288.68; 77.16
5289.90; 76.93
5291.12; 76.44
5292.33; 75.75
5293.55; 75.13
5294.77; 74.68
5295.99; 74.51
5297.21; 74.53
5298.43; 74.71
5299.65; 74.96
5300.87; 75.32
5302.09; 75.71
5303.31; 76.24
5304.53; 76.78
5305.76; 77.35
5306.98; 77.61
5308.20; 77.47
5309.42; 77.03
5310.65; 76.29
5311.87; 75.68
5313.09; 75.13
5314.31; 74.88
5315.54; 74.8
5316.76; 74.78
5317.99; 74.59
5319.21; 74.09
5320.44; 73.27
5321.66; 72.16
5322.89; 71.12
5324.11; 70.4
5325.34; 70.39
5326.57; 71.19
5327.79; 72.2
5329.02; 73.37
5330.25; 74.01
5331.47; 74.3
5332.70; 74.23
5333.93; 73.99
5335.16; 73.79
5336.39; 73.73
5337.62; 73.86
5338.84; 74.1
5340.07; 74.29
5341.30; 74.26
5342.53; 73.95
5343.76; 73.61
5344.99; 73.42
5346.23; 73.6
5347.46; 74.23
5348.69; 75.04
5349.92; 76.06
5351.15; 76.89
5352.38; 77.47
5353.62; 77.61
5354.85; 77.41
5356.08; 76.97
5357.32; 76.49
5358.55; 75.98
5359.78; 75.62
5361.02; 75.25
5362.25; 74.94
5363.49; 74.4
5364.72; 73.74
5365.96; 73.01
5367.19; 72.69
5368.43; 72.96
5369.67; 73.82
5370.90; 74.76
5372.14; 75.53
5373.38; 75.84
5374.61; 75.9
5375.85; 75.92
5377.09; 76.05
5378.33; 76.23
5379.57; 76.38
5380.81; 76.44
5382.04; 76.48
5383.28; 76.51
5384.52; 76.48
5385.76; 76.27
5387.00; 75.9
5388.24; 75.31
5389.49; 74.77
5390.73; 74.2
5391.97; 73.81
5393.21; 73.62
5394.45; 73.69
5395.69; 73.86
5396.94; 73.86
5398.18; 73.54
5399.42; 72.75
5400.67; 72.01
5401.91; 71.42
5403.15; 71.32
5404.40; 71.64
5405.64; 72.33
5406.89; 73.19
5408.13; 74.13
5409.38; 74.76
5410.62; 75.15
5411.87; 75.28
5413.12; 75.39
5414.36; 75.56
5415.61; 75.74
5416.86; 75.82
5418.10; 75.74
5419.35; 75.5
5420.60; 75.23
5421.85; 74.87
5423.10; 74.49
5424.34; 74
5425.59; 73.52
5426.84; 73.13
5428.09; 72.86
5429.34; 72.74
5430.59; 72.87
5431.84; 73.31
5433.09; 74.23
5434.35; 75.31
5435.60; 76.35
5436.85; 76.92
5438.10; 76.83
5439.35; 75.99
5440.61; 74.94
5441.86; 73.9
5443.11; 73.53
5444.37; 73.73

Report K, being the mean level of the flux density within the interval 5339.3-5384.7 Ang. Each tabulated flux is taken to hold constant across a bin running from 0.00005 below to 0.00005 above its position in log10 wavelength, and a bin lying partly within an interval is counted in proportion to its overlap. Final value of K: 75.3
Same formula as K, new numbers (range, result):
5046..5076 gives 74.2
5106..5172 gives 71.6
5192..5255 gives 73.2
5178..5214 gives 70.7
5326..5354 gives 74.3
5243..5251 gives 73.7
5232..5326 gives 73.8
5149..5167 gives 71.5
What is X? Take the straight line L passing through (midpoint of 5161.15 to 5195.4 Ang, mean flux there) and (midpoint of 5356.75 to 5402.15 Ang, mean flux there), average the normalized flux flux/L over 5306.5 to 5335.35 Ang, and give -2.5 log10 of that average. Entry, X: -0.015 mag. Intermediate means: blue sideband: 68.7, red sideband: 74.8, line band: 74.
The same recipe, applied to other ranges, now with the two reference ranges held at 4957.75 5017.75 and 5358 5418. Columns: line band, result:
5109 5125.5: -0.01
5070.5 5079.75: 0.01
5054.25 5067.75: -0.03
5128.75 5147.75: 0.03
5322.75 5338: 0.02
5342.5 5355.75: -0.02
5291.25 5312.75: -0.03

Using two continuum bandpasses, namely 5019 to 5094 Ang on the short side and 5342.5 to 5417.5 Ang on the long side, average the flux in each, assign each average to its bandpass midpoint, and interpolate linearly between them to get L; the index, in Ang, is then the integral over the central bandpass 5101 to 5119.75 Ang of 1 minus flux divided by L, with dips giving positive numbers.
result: 0.0 Ang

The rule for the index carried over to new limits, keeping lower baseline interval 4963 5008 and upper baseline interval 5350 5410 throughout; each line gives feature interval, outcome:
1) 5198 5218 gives 0.45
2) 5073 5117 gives -0.41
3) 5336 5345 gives 0.08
